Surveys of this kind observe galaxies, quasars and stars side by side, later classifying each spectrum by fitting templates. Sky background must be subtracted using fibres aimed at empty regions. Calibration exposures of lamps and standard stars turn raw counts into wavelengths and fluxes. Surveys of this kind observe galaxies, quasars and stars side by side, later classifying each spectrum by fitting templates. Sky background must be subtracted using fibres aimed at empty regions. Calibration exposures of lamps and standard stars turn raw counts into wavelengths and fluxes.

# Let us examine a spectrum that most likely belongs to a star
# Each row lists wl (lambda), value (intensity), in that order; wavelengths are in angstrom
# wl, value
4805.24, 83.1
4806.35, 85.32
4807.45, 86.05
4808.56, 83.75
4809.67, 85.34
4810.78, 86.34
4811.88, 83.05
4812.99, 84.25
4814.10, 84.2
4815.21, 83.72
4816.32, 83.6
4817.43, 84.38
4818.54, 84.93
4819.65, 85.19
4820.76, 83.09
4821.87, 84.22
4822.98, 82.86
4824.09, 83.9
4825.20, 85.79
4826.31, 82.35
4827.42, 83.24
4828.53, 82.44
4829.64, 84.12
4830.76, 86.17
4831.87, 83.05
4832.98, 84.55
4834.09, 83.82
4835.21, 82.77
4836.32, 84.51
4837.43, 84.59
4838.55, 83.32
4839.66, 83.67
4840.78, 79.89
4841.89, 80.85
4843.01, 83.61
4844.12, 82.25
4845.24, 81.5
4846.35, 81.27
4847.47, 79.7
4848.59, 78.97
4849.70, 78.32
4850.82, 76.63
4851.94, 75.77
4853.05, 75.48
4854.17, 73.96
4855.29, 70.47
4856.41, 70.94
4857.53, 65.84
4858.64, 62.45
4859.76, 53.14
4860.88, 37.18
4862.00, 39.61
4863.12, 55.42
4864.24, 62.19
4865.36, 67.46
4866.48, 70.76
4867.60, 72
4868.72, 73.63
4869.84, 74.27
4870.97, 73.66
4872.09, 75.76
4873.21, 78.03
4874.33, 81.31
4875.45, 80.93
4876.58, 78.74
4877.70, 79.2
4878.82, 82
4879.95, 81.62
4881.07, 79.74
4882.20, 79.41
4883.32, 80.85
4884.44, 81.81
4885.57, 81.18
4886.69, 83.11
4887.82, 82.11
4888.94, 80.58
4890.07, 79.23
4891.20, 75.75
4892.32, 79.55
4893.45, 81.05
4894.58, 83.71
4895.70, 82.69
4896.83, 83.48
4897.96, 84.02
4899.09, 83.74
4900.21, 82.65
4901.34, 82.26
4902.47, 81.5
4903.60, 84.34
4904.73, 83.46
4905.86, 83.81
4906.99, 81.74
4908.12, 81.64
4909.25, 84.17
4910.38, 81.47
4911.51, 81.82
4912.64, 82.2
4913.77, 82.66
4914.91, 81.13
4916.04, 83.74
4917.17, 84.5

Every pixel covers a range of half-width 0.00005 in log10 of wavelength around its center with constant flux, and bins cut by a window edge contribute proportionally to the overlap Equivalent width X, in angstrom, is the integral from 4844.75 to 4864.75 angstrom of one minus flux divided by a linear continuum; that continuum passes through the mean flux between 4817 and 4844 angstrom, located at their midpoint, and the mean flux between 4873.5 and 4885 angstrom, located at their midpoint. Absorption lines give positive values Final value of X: 3.5 angstrom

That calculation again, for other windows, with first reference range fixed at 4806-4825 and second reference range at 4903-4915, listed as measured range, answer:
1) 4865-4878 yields 1.2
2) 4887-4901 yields 0.2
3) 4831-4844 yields 0.1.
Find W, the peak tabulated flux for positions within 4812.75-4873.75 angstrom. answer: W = 86.17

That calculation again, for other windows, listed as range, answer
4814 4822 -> 85.19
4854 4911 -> 84.34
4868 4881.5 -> 82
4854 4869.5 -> 73.96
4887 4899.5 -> 84.02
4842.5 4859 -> 83.61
